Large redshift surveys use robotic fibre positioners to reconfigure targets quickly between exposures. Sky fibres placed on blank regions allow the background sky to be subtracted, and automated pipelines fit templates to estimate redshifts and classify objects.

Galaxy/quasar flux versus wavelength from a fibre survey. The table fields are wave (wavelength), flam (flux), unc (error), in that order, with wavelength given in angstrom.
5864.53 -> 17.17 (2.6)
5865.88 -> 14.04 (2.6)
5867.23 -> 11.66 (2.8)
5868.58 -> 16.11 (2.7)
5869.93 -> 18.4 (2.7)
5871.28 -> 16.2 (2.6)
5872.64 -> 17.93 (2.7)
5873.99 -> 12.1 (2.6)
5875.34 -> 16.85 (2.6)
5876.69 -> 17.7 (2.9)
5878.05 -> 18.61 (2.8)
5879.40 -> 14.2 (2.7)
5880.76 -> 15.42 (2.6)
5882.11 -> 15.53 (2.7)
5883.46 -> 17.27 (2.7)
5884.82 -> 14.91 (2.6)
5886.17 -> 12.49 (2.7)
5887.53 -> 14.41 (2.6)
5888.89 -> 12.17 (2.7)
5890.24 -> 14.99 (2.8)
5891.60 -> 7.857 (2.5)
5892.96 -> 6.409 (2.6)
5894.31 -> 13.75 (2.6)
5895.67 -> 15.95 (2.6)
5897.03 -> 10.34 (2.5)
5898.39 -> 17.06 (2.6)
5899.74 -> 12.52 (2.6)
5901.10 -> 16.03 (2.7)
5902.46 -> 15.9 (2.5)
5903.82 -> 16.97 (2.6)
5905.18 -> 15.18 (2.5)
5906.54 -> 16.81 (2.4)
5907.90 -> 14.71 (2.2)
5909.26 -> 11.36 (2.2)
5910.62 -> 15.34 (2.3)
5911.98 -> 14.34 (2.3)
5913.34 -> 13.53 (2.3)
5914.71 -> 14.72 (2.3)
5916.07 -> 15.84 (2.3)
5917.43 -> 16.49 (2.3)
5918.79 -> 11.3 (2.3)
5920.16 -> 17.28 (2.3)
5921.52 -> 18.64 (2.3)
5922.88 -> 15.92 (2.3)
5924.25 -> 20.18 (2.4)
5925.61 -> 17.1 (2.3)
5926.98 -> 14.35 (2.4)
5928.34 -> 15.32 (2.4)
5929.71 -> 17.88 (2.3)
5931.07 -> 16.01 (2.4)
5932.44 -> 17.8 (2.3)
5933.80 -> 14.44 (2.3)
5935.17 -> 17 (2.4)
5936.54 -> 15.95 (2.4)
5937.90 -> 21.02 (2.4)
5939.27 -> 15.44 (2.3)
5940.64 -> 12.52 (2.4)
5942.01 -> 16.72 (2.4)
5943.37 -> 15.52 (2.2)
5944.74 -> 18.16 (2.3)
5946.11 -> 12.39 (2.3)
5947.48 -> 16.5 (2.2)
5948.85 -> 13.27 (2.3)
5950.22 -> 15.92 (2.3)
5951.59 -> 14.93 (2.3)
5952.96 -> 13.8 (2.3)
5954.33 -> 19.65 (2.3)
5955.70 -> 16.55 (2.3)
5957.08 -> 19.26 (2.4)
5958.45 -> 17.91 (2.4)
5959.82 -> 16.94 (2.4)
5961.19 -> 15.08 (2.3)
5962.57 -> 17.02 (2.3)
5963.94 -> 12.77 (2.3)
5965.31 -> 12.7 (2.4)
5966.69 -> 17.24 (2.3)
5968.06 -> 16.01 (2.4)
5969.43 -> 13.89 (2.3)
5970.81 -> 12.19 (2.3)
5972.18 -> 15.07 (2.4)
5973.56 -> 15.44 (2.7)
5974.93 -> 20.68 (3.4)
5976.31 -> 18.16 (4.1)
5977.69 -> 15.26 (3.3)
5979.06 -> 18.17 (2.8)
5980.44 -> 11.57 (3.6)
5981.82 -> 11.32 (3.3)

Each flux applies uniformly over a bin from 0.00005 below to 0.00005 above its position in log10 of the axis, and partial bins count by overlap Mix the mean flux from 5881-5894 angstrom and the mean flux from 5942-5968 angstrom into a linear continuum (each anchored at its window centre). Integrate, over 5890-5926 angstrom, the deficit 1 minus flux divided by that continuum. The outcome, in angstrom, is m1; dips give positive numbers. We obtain -1.9 angstrom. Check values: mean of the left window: 13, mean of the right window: 15.9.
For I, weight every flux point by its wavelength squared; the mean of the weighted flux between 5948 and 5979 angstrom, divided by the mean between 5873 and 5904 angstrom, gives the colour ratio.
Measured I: 1.14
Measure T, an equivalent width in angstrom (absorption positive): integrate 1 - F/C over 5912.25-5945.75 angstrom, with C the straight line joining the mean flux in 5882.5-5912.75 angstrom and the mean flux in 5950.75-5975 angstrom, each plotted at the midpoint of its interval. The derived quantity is -2.9 angstrom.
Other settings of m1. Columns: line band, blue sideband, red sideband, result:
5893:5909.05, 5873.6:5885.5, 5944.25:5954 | 1.13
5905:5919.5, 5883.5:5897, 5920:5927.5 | 1.09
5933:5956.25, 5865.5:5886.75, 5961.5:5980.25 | -0.38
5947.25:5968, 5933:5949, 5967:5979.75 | 0.05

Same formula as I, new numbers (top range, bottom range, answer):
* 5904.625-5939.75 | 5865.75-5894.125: 1.11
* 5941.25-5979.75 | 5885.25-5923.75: 1.14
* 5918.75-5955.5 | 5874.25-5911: 1.14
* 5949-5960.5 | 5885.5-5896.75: 1.40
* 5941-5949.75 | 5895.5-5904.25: 1.05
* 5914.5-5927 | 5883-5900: 1.26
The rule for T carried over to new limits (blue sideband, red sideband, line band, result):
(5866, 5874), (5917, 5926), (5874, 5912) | 3.88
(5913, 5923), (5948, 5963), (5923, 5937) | -0.71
